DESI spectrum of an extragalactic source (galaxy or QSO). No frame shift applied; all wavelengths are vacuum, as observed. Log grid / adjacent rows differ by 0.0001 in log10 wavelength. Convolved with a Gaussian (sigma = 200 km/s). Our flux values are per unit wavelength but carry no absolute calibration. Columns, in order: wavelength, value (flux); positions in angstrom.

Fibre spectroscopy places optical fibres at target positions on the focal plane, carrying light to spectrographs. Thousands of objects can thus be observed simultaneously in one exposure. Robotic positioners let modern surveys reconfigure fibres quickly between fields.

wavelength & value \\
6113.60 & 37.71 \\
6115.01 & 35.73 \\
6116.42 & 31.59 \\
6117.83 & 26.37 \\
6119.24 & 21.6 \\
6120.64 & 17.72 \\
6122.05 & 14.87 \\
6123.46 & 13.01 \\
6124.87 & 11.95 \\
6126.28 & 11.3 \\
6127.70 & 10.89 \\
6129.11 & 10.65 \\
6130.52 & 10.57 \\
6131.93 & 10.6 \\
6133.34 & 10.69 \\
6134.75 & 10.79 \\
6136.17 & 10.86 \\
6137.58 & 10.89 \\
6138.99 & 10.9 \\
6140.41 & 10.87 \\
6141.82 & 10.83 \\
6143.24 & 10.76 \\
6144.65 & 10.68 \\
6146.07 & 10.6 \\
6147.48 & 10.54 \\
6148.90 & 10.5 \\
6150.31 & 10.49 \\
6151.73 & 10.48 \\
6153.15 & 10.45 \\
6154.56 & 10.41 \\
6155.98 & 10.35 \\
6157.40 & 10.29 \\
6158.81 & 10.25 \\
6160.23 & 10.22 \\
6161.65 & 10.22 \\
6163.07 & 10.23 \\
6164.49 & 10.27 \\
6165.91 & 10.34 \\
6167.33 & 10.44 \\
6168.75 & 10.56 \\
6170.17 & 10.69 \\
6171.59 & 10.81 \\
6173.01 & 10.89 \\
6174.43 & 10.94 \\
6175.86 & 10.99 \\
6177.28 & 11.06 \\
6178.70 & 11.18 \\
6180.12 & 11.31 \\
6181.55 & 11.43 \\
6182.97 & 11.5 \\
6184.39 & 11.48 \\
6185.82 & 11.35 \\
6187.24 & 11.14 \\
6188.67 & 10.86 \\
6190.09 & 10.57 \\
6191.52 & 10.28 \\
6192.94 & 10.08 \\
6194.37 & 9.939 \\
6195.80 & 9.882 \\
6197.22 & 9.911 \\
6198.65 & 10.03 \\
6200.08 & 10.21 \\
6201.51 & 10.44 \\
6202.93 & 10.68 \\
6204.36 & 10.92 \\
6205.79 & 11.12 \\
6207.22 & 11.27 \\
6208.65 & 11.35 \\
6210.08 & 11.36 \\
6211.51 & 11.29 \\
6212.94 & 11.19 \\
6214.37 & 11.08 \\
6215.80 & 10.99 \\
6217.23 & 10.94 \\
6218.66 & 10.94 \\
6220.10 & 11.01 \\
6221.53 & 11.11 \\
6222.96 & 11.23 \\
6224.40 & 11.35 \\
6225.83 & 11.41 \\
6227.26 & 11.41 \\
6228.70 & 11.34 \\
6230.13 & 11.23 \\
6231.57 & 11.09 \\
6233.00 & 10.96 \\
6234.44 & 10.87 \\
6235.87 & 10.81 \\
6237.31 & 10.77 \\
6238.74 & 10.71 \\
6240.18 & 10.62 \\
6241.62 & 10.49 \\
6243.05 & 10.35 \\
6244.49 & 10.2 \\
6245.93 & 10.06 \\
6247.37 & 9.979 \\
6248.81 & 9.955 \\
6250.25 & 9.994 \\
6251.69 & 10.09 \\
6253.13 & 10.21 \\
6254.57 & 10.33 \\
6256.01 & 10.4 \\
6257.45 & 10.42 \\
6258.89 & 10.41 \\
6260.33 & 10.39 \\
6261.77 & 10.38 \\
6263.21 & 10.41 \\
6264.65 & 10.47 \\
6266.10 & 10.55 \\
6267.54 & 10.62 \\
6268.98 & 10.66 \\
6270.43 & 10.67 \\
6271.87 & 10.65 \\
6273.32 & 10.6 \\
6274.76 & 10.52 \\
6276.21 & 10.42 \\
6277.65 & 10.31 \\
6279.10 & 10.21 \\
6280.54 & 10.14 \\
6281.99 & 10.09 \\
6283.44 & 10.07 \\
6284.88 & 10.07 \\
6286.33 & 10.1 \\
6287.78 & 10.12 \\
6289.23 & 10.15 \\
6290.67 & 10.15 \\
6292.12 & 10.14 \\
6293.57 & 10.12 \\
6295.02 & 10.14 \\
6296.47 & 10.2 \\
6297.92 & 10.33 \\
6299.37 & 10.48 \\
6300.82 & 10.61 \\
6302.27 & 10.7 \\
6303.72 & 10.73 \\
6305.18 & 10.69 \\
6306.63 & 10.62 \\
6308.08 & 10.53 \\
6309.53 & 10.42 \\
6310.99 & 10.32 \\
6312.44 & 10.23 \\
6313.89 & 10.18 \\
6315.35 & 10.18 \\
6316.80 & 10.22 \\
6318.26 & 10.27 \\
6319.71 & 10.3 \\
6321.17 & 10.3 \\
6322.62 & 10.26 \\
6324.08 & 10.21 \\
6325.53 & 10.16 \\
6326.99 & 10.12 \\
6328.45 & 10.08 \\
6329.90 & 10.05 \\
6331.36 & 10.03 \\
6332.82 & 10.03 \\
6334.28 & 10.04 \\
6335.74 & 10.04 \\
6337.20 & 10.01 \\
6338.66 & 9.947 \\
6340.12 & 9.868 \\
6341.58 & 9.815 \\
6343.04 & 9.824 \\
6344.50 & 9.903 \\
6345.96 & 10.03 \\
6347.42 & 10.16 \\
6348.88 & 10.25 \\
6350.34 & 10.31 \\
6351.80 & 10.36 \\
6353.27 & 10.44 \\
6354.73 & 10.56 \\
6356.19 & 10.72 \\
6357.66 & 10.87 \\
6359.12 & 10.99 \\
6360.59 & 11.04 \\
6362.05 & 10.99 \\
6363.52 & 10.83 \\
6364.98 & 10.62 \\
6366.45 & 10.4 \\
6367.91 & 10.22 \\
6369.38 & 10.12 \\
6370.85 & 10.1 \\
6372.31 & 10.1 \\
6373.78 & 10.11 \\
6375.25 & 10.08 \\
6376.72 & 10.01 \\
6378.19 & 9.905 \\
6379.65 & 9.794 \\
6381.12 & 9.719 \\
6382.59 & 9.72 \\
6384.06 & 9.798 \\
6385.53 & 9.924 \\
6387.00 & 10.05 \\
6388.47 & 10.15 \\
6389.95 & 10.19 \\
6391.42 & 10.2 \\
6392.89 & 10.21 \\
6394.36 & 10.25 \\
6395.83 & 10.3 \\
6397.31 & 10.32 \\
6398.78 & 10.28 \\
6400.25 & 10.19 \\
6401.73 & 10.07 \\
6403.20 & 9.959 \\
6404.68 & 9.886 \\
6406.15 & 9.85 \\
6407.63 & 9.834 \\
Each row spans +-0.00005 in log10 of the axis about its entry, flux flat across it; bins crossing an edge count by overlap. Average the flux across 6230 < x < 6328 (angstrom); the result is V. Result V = 10.4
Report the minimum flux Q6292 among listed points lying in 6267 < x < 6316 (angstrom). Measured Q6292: 10.07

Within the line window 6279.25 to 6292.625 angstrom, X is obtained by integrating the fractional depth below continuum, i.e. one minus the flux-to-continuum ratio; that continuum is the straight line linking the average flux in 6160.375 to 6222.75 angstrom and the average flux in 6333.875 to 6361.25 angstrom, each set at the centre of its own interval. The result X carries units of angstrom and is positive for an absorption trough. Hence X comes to 0.5 angstrom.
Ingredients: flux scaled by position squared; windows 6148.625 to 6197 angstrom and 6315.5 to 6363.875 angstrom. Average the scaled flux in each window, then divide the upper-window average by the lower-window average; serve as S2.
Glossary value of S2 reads 1.02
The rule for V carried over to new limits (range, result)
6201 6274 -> 10.7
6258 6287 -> 10.4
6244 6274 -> 10.4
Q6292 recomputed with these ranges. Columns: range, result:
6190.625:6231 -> 9.882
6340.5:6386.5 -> 9.719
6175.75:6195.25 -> 9.939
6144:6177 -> 10.22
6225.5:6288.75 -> 9.955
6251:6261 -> 10.09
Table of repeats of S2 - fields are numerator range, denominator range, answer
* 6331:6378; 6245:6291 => 1.02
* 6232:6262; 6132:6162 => 1.02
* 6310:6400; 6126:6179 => 1.02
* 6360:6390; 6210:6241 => 0.96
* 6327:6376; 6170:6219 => 0.99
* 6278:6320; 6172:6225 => 0.98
